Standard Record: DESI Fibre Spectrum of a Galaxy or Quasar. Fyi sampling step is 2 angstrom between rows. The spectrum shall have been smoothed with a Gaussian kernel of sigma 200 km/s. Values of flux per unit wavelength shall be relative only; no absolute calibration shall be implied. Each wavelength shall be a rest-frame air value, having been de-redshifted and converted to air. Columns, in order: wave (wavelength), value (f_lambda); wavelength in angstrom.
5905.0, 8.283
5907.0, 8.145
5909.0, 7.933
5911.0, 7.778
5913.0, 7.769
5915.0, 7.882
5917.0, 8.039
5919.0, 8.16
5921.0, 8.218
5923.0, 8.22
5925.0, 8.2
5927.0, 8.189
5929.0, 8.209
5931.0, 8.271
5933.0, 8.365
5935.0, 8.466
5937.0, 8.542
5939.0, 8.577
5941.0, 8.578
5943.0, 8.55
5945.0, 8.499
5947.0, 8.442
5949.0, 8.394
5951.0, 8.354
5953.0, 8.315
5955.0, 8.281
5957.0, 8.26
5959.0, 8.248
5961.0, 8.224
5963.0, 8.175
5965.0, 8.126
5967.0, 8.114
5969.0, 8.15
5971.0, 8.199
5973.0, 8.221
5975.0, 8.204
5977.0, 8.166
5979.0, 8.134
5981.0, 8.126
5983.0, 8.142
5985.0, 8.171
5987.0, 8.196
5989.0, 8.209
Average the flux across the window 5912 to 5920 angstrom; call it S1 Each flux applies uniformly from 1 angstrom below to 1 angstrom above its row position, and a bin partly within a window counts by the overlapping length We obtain 7.96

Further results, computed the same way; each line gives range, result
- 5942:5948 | 8.5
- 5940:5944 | 8.56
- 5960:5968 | 8.16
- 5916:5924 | 8.16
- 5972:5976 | 8.21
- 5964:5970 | 8.13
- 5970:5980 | 8.18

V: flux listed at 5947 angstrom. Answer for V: 8.442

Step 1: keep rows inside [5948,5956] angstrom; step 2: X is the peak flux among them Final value 8.394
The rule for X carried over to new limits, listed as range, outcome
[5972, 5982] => 8.221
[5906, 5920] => 8.16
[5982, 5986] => 8.171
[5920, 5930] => 8.22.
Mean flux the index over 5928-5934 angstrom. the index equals 8.28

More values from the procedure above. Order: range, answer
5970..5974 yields 8.21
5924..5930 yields 8.2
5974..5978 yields 8.19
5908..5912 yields 7.86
